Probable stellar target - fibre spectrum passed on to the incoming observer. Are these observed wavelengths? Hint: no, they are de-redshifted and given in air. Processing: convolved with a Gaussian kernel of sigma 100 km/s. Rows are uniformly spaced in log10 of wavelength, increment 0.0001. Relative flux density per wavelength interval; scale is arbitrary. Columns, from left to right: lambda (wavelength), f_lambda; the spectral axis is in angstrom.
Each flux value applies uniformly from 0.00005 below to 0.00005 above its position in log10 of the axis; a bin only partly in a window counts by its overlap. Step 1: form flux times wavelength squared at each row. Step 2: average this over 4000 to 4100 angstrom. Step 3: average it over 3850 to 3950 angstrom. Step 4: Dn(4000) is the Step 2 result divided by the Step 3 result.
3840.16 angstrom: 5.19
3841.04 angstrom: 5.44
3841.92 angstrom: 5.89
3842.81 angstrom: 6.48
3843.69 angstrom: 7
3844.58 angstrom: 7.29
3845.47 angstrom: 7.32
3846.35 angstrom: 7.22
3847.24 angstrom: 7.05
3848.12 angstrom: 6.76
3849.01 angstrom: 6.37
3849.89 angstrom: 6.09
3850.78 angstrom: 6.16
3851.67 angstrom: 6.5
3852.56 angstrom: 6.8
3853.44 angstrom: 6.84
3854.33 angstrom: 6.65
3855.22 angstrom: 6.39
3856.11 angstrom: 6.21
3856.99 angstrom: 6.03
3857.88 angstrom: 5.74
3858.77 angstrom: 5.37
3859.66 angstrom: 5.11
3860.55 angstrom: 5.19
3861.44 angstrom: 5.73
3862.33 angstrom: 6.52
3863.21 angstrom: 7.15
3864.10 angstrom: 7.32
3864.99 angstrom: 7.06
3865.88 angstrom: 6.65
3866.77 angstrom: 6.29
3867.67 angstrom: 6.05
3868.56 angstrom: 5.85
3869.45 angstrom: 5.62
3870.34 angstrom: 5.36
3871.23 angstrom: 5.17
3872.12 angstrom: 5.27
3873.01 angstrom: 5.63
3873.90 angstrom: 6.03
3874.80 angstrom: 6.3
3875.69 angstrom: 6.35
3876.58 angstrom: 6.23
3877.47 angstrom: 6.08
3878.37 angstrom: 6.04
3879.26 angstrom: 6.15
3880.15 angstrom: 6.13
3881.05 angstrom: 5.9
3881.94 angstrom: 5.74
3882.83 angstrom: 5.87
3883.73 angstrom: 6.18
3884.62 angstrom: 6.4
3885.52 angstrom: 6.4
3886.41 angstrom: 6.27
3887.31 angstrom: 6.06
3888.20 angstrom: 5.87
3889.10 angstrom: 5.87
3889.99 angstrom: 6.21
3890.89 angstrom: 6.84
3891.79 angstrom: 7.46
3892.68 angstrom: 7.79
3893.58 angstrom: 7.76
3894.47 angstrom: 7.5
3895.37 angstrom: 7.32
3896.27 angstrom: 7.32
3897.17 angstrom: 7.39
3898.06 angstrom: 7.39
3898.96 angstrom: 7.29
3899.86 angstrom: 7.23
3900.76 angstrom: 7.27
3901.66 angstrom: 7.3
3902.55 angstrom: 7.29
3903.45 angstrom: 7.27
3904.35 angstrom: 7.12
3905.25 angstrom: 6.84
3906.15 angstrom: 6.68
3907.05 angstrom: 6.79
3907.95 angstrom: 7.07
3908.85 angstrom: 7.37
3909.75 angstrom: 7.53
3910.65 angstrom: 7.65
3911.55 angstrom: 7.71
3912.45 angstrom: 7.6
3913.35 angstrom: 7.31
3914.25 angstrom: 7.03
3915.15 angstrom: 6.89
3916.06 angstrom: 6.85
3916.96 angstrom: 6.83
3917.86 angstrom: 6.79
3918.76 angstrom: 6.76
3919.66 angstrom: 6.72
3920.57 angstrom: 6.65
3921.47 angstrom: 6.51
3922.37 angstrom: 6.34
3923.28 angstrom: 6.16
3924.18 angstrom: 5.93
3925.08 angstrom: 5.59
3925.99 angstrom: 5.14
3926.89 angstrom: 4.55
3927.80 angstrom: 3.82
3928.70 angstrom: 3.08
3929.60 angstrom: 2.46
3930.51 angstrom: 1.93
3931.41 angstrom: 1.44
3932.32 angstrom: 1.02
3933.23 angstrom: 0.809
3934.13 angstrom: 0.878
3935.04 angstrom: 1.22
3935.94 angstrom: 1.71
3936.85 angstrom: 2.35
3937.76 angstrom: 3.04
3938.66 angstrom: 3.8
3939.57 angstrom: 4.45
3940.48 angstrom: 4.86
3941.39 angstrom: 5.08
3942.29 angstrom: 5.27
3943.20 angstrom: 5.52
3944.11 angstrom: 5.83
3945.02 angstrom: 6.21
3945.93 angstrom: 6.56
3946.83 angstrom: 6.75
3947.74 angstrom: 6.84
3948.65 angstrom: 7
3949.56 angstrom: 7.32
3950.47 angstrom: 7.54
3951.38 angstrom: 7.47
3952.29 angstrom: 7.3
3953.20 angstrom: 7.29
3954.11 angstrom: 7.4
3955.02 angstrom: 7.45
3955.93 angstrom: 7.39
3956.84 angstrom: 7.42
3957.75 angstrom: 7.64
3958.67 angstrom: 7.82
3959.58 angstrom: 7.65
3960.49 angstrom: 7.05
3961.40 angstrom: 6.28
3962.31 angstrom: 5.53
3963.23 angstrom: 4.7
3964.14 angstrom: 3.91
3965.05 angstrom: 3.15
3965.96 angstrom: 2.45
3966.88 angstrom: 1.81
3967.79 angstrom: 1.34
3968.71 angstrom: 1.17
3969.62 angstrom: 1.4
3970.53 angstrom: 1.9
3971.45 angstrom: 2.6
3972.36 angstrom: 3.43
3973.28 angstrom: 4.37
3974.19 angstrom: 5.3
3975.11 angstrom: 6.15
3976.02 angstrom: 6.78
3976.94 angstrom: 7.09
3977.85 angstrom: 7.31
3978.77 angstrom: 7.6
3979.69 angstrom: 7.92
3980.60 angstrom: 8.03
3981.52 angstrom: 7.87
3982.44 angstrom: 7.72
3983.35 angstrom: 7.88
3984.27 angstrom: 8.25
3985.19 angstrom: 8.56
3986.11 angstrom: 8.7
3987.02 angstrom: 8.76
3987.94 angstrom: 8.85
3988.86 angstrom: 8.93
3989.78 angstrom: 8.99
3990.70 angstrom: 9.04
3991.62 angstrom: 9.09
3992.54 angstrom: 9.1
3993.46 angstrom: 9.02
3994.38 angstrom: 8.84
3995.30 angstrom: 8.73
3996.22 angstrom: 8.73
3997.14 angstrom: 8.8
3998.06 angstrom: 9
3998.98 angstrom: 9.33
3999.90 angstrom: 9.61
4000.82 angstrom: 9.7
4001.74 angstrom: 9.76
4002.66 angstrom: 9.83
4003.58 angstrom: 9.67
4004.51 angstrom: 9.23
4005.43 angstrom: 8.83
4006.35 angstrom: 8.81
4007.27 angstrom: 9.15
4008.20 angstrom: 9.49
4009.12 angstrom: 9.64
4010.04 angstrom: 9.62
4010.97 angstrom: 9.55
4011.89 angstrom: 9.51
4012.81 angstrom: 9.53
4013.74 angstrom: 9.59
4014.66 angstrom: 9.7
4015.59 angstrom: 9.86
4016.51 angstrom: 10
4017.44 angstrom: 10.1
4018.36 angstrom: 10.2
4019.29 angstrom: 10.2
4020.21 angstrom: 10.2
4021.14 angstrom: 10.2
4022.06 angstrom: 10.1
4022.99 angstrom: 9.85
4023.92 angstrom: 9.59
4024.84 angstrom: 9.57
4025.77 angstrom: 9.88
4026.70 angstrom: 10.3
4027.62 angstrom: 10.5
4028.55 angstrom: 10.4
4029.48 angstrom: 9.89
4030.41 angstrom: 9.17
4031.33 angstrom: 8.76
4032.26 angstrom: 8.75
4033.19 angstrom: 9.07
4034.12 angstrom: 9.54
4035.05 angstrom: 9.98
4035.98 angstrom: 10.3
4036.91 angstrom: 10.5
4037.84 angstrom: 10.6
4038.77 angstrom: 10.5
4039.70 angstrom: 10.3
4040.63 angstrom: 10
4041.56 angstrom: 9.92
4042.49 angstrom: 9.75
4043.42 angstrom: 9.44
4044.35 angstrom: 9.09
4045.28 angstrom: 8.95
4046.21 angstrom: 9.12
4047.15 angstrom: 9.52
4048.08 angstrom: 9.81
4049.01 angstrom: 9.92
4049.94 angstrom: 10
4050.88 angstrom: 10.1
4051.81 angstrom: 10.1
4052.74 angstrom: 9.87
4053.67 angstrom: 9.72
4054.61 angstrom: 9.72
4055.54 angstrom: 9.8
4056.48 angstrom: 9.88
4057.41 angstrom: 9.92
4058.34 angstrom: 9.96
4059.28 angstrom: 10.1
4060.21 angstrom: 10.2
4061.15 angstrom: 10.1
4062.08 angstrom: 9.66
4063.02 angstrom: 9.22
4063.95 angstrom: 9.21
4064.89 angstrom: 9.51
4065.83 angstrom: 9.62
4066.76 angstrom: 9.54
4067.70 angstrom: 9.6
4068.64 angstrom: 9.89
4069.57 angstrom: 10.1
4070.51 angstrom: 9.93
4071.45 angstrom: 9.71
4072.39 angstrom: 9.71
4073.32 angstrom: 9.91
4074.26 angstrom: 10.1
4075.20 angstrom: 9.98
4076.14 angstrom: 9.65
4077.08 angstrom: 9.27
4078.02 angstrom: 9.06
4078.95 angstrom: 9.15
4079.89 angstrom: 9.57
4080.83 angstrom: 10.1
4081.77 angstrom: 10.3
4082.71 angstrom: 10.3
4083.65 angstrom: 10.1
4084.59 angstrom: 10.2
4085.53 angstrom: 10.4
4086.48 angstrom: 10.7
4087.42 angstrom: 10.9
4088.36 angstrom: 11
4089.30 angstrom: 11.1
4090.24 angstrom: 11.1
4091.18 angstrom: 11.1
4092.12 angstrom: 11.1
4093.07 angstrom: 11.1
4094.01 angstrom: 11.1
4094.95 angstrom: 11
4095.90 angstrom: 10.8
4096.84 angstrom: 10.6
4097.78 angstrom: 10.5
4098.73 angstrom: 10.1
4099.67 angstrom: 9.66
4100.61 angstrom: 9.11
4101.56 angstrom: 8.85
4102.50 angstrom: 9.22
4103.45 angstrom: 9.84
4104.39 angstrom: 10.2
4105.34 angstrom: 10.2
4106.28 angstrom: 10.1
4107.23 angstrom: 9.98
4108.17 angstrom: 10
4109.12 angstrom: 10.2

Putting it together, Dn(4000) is 1.8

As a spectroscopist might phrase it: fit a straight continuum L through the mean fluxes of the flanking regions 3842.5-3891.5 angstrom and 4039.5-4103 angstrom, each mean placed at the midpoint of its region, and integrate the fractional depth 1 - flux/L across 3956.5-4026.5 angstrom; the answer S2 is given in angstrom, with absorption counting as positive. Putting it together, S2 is 6.3 angstrom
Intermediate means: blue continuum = 6.24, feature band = 7.82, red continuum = 9.97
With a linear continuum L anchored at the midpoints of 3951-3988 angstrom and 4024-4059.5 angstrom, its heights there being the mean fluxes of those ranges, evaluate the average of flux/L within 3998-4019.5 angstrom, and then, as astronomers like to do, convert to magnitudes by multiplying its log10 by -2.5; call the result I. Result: -0.186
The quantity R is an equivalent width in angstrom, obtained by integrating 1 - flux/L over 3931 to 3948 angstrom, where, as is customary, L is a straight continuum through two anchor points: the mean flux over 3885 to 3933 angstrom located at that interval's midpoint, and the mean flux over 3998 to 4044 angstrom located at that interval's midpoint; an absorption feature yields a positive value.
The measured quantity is 8.1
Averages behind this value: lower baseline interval 6.3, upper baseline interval 9.75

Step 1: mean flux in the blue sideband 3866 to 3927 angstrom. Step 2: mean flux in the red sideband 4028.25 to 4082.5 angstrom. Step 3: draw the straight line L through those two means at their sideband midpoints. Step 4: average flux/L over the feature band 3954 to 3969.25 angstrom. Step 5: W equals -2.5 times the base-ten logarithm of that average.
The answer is 0.44 mag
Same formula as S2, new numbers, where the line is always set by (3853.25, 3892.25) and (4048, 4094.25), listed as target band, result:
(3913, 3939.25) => 9.8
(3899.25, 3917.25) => -1.0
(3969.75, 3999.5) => 3.0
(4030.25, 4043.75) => -0.6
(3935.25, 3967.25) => 8.3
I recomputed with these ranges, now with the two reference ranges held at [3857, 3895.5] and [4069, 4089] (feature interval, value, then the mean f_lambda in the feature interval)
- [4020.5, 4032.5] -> -0.09 mag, 9.79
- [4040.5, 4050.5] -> -0.02 mag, 9.58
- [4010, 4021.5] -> -0.12 mag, 9.87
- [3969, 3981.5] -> 0.44 mag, 5.41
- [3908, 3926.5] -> 0.03 mag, 6.77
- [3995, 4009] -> -0.08 mag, 9.26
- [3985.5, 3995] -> -0.07 mag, 8.92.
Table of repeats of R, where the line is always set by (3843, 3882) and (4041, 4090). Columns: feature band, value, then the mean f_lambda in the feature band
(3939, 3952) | 2.6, 6.19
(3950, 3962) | 0.9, 7.34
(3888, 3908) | -0.6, 7.1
